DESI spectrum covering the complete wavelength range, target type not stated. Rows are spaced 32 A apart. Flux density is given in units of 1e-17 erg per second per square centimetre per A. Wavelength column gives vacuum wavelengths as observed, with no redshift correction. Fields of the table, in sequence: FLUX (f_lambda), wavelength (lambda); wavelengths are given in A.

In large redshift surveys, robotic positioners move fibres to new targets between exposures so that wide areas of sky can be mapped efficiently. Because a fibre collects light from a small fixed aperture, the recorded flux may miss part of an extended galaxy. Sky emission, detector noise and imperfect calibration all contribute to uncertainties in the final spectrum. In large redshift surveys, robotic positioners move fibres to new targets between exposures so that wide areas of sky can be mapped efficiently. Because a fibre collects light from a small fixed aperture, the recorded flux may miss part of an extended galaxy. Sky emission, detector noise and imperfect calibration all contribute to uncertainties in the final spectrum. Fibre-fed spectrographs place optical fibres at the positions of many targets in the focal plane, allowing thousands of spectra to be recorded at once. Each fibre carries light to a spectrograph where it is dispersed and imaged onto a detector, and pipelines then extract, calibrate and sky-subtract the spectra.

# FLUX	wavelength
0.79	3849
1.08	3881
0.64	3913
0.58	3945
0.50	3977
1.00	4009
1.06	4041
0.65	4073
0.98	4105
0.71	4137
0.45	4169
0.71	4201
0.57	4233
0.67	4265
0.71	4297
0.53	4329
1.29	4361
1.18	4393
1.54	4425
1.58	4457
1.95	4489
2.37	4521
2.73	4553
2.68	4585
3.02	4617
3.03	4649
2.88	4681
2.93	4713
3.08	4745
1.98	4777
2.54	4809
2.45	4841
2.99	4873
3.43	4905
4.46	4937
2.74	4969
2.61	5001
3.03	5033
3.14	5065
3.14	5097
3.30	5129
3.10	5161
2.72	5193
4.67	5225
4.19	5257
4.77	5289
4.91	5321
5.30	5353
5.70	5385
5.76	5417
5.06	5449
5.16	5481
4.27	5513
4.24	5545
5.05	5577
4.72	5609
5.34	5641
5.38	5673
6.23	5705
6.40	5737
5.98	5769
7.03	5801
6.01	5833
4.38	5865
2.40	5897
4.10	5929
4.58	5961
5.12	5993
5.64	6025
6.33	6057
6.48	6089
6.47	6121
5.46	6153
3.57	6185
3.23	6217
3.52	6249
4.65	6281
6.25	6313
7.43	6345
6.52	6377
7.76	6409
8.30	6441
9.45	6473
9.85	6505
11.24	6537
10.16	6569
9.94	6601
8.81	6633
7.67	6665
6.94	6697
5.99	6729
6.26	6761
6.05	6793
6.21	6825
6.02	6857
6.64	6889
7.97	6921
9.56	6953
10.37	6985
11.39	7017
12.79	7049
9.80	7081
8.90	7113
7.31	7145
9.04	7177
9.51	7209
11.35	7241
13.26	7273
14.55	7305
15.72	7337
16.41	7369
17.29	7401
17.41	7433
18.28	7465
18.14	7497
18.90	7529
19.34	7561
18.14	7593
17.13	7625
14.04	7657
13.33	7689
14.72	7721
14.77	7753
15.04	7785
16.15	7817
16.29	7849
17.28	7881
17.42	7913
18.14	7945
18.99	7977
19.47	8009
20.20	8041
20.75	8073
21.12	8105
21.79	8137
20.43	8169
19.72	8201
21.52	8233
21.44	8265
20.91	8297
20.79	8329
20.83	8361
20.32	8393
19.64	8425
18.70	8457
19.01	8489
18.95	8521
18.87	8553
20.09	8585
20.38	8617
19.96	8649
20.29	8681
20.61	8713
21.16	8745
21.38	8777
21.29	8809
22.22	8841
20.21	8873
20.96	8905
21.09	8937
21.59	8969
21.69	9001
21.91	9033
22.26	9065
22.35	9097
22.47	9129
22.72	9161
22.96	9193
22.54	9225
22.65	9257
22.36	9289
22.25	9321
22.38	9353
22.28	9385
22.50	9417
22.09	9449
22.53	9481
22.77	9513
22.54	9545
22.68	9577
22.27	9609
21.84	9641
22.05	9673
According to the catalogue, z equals 0.00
